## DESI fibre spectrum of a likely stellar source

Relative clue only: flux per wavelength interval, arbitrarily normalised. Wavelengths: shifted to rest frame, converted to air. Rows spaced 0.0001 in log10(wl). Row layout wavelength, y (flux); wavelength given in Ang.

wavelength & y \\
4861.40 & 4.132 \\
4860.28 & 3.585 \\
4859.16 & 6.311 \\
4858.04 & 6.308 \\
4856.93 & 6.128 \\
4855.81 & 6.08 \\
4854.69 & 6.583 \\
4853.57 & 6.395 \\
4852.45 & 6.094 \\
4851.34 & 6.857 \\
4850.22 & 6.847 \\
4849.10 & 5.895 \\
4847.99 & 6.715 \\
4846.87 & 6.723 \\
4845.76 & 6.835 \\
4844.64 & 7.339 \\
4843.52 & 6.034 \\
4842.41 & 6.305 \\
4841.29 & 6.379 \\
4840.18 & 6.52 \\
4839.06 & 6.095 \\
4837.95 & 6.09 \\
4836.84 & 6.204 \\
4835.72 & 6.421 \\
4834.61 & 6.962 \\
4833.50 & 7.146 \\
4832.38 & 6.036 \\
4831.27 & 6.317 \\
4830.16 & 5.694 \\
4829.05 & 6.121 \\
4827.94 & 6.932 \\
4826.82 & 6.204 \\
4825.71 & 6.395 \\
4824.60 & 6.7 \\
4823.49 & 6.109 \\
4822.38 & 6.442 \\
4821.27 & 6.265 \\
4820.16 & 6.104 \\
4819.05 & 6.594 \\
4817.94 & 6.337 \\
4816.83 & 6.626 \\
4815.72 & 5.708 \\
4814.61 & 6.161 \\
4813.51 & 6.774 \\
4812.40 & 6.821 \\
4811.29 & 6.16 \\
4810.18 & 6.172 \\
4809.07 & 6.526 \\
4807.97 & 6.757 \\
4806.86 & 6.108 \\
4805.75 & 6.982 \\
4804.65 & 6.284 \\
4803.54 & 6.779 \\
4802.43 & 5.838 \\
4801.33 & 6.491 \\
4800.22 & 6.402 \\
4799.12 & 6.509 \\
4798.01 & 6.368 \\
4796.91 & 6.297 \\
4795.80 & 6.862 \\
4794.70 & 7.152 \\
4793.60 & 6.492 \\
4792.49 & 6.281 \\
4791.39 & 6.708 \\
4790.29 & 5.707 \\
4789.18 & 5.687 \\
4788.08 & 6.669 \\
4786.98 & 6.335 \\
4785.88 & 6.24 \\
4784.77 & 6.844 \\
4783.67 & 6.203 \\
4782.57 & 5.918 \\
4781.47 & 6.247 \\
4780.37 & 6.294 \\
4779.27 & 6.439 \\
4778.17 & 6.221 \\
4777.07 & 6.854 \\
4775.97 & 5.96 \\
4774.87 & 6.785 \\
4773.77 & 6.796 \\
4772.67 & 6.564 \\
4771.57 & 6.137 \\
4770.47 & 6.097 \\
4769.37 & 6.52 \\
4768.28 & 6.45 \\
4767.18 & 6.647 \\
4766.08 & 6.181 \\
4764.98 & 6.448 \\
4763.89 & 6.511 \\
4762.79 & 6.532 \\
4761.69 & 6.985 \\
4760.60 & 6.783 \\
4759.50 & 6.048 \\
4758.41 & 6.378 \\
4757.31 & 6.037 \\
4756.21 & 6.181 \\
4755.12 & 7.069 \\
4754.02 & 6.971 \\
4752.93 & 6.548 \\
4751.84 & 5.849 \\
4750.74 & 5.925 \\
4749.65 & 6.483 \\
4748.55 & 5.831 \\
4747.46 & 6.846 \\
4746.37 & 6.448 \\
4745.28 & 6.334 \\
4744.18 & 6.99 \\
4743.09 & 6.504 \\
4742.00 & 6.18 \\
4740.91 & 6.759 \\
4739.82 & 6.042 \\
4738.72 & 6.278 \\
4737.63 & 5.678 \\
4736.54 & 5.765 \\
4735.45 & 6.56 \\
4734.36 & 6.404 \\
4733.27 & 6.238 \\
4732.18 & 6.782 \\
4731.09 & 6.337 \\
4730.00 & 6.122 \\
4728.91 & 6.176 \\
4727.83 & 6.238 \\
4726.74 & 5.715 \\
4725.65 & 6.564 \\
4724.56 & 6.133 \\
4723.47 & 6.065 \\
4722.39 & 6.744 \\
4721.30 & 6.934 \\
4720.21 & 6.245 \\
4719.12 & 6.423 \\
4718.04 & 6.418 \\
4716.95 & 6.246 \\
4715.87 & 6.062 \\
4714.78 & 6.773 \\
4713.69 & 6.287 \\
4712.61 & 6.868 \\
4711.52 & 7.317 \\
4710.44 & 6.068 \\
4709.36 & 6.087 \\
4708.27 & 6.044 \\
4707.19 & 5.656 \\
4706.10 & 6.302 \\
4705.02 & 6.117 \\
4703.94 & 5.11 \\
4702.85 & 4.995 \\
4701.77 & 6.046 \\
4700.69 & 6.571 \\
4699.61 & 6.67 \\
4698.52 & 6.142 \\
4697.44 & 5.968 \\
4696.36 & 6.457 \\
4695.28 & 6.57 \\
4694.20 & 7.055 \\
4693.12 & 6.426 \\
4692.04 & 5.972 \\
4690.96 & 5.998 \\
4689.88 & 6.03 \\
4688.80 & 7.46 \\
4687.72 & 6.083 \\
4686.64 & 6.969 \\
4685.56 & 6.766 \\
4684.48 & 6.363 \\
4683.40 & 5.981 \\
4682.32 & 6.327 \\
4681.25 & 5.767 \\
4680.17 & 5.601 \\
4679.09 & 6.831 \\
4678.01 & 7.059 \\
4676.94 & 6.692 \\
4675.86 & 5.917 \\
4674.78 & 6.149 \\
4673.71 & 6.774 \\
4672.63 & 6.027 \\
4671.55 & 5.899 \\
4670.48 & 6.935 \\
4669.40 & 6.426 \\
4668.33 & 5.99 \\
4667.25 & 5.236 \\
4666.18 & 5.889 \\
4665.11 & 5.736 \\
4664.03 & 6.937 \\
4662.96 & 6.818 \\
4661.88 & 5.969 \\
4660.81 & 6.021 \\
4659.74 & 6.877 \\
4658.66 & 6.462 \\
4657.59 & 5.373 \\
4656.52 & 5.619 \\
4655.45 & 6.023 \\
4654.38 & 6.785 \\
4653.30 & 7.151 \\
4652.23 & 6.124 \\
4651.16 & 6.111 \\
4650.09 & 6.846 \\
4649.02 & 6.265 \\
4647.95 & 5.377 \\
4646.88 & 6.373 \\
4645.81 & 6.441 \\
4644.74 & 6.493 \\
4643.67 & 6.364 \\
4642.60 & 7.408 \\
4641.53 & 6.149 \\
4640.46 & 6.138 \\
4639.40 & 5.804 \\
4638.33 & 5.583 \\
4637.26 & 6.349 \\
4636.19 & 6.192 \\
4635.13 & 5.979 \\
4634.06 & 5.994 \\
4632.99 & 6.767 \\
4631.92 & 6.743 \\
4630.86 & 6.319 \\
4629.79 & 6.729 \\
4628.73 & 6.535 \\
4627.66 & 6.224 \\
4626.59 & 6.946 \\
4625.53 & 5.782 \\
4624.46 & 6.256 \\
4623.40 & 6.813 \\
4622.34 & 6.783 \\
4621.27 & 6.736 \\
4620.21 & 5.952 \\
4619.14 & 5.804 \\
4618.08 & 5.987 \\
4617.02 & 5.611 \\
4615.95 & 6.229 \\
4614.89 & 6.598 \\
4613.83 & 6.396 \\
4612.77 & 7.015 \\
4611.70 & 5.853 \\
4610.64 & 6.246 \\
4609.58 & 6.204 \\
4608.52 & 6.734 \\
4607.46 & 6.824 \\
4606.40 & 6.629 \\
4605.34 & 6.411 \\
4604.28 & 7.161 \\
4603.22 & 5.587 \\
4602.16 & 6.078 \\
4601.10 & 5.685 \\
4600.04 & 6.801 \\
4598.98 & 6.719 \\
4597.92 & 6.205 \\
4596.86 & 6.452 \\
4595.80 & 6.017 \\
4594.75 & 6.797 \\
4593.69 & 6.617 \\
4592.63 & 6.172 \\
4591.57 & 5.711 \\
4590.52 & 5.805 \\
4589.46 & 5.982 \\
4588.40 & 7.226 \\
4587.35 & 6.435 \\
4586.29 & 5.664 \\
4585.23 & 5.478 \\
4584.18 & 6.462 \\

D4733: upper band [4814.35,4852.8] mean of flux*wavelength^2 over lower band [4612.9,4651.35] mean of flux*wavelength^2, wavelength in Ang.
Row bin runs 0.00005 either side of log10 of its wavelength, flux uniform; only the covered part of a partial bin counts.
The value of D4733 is 1.10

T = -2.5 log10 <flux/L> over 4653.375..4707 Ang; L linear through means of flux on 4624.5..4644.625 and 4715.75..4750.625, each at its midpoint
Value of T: 0.01 mag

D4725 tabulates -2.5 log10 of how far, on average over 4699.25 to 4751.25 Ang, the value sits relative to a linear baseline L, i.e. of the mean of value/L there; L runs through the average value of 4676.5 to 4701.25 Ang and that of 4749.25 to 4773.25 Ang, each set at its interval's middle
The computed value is 0.02 mag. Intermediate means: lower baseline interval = 6.42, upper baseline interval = 6.43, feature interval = 6.28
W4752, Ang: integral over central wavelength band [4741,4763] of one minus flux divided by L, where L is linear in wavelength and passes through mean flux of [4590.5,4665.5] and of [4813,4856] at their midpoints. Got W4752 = -0.25 Ang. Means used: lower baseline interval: 6.32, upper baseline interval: 6.41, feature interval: 6.45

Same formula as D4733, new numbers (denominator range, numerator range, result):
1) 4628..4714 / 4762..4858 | 1.08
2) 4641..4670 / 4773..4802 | 1.08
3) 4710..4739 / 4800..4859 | 1.05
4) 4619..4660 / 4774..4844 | 1.08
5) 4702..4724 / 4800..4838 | 1.07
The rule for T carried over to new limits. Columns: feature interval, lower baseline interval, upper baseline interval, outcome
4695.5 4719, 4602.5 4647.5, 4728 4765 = 0.03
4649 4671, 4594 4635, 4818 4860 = 0.02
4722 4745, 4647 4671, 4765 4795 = 0.00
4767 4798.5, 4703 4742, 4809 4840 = -0.01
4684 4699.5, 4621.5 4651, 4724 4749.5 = -0.02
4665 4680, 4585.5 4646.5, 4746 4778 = 0.02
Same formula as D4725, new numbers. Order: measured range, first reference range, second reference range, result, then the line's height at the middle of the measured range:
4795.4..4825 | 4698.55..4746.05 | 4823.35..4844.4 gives -0.010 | 6.35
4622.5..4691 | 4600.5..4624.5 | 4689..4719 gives -0.004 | 6.29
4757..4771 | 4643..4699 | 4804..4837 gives -0.012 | 6.37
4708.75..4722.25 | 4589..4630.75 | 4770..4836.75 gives -0.019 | 6.37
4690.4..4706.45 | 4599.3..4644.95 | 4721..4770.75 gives 0.035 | 6.36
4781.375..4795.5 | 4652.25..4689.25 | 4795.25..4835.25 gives 0.007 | 6.4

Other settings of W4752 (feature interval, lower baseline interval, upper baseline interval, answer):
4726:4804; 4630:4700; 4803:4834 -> -0.14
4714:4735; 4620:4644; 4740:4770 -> 0.29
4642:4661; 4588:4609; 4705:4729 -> 0.03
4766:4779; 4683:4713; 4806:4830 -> -0.21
